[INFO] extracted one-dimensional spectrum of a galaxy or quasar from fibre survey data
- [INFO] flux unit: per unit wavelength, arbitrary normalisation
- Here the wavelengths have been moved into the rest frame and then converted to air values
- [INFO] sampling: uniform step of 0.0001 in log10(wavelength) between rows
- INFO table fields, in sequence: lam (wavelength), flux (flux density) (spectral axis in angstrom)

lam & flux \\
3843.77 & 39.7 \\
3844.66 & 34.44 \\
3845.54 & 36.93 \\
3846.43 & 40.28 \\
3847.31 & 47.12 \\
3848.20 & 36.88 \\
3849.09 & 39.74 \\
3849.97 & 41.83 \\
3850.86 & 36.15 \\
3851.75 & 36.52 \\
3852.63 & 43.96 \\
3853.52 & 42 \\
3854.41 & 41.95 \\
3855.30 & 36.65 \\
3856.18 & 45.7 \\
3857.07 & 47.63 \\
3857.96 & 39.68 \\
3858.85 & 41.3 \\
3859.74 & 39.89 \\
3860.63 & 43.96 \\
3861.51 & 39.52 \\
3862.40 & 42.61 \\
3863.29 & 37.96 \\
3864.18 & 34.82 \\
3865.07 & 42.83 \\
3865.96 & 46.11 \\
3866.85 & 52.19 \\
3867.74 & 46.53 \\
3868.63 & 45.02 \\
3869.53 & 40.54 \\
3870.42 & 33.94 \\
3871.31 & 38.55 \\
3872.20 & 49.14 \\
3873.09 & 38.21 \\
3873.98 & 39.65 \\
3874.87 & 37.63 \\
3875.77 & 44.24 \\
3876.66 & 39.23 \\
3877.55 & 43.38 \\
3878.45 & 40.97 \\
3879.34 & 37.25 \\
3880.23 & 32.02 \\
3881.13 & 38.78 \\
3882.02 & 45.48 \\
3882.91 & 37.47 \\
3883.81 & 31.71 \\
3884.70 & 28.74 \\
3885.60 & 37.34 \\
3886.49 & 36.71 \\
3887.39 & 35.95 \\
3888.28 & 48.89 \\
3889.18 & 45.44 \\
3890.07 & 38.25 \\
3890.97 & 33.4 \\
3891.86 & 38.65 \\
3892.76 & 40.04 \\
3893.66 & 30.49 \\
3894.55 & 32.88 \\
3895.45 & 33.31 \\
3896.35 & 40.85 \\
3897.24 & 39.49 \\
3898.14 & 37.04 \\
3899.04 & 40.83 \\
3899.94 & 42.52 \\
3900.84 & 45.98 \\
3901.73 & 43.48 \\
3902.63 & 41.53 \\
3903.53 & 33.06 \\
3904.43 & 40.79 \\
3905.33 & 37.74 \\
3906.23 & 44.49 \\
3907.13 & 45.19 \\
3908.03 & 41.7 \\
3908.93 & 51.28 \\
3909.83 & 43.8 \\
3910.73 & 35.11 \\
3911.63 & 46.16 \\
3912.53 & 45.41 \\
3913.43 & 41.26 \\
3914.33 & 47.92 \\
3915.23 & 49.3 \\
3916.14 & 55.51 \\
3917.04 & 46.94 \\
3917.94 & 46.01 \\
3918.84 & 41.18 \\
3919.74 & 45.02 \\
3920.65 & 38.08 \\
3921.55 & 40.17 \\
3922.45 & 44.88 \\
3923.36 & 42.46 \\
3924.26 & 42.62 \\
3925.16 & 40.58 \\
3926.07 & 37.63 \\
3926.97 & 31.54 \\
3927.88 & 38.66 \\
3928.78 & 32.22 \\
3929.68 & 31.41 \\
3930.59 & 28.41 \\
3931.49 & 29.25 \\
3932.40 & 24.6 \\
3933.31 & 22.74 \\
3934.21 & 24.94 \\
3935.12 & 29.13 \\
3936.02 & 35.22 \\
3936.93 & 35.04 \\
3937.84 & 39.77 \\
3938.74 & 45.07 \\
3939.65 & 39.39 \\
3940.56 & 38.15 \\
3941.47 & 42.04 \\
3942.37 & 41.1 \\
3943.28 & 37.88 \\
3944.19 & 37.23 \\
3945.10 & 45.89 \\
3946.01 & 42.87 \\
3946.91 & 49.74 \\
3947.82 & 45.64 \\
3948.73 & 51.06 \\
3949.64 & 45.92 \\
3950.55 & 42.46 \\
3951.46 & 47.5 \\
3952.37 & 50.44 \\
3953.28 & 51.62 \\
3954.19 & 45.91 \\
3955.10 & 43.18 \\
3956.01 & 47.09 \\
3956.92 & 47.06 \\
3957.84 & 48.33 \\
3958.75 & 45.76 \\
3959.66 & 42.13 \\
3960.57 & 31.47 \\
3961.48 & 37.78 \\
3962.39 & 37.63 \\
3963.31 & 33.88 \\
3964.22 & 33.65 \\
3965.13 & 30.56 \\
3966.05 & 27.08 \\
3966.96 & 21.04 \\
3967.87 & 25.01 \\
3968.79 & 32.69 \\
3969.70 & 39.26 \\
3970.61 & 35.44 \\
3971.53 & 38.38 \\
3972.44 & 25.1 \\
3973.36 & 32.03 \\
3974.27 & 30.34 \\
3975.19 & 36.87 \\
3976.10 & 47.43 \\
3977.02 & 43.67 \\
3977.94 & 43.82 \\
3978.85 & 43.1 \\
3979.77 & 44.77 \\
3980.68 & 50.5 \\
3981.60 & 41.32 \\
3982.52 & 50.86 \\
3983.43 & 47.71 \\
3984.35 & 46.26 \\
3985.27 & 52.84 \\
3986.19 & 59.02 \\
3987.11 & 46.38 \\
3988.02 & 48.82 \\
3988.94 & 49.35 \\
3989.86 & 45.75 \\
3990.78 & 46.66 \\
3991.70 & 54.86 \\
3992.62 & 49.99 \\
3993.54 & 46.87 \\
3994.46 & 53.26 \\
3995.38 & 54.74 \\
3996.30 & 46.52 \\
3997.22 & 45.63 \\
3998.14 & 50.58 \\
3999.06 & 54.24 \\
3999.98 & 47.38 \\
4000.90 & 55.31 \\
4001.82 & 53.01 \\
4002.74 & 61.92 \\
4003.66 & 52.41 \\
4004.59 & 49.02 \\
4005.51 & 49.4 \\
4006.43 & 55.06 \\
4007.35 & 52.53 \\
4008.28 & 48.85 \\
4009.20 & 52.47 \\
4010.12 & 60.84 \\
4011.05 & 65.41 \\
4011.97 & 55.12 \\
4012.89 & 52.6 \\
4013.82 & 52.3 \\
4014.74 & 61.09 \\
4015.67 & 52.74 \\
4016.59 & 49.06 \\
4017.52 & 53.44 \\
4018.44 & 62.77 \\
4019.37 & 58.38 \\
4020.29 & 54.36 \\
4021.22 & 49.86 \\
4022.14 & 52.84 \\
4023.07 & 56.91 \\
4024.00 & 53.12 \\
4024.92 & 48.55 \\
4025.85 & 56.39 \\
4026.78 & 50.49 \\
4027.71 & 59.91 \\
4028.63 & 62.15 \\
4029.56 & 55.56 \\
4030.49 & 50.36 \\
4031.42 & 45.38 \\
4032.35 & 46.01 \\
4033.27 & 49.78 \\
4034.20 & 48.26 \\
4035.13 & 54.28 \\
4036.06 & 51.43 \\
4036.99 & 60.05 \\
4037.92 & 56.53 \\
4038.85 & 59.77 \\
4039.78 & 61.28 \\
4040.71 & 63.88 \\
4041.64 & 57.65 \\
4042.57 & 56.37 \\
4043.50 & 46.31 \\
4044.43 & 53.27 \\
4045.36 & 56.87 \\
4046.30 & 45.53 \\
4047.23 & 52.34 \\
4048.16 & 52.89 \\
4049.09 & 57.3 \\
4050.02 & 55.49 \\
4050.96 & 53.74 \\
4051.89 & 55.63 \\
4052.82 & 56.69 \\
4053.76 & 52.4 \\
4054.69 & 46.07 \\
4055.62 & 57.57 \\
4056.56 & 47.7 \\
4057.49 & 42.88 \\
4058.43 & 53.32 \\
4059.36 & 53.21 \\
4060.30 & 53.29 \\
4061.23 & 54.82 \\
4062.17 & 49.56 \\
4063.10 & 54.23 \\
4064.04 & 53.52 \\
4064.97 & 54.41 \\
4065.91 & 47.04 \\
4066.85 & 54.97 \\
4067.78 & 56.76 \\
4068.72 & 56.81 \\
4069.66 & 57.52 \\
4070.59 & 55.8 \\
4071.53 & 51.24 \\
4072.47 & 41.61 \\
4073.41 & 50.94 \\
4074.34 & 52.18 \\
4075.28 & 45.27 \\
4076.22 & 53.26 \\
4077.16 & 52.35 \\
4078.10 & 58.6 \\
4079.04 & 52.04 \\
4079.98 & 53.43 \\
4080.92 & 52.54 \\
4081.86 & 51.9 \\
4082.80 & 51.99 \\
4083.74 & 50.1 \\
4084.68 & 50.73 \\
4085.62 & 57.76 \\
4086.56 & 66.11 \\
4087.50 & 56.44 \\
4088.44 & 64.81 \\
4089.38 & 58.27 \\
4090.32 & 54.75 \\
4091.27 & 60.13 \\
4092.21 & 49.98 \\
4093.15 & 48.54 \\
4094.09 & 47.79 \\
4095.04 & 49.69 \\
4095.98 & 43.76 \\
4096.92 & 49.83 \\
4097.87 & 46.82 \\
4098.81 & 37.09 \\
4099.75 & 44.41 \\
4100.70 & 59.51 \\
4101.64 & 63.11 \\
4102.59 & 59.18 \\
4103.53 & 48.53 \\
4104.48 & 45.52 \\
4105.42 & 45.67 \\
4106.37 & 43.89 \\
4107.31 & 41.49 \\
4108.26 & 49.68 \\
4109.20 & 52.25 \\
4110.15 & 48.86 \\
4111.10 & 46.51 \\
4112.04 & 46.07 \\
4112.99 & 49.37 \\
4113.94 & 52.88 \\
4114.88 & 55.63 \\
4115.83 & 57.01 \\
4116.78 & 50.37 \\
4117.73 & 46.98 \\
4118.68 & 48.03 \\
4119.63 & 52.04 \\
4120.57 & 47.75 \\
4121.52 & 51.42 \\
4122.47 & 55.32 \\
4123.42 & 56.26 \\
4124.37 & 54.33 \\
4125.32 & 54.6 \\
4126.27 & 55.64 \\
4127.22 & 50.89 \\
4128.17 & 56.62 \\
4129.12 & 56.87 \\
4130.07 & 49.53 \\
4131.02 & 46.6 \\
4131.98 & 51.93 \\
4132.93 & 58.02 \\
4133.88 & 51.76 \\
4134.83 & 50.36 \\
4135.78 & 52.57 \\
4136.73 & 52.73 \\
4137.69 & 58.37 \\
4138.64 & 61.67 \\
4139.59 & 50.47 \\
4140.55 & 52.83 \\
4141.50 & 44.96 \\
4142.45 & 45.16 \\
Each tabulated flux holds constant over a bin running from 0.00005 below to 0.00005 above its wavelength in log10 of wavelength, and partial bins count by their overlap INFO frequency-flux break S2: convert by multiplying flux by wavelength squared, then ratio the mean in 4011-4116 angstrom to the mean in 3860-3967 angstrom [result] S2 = 1.4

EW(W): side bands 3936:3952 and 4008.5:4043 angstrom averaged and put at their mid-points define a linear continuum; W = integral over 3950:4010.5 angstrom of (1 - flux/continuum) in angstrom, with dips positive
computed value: 4.2 angstrom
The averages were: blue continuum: 42.6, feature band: 44.9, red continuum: 55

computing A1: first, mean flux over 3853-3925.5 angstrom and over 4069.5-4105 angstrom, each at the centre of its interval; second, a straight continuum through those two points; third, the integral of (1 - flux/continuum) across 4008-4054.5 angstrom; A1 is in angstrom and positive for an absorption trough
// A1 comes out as -5.0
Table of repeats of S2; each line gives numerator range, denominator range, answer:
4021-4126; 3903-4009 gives 1.30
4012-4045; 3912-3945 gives 1.48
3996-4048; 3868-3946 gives 1.45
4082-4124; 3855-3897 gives 1.45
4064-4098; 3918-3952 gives 1.47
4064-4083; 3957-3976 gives 1.60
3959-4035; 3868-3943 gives 1.27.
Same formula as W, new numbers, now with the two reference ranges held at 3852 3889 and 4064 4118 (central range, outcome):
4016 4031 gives -1.93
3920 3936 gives 3.41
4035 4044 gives -1.40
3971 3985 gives 1.37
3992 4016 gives -2.87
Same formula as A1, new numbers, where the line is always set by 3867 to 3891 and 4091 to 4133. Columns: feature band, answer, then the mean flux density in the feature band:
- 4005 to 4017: -2.2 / 54.4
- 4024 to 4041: -2.7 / 54.3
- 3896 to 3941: 2.0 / 39.6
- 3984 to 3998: -1.5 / 49.8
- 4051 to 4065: -1.2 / 52.4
